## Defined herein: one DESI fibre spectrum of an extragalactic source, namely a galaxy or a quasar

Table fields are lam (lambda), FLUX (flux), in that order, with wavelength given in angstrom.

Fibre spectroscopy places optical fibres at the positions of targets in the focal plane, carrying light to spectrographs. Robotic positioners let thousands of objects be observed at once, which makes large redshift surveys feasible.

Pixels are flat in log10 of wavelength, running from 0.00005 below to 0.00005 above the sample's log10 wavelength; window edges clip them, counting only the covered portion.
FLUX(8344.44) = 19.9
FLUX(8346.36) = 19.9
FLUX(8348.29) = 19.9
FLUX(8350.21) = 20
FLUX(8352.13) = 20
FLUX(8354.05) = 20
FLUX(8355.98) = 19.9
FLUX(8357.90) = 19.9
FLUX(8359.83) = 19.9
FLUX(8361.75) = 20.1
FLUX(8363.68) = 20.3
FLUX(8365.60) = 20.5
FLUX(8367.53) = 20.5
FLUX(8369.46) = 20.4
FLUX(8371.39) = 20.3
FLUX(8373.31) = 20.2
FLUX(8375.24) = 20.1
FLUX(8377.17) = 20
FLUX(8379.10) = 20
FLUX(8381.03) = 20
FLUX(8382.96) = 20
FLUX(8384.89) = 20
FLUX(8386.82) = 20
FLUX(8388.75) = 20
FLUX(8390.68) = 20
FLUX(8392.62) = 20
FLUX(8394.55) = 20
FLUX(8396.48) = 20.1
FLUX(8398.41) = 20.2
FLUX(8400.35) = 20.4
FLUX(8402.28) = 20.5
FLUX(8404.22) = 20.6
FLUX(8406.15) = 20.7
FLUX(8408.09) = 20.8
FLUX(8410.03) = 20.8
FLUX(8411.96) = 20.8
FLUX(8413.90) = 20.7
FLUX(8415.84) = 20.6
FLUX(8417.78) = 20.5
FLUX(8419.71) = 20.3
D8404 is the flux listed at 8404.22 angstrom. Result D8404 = 20.6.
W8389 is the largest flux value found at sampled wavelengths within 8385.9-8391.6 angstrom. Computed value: 20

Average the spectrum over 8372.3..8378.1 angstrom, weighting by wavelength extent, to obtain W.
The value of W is 20.1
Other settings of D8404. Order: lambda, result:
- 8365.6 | 20.5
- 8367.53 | 20.5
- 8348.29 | 19.9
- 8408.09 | 20.8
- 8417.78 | 20.5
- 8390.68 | 20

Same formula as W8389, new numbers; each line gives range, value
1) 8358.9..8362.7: 20.1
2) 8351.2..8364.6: 20.3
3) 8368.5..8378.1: 20.4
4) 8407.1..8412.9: 20.8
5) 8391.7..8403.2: 20.5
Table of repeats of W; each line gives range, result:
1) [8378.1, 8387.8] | 20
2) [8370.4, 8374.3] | 20.3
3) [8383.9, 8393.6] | 20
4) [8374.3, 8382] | 20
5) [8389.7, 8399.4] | 20.1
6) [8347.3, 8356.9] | 19.9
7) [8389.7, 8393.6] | 20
